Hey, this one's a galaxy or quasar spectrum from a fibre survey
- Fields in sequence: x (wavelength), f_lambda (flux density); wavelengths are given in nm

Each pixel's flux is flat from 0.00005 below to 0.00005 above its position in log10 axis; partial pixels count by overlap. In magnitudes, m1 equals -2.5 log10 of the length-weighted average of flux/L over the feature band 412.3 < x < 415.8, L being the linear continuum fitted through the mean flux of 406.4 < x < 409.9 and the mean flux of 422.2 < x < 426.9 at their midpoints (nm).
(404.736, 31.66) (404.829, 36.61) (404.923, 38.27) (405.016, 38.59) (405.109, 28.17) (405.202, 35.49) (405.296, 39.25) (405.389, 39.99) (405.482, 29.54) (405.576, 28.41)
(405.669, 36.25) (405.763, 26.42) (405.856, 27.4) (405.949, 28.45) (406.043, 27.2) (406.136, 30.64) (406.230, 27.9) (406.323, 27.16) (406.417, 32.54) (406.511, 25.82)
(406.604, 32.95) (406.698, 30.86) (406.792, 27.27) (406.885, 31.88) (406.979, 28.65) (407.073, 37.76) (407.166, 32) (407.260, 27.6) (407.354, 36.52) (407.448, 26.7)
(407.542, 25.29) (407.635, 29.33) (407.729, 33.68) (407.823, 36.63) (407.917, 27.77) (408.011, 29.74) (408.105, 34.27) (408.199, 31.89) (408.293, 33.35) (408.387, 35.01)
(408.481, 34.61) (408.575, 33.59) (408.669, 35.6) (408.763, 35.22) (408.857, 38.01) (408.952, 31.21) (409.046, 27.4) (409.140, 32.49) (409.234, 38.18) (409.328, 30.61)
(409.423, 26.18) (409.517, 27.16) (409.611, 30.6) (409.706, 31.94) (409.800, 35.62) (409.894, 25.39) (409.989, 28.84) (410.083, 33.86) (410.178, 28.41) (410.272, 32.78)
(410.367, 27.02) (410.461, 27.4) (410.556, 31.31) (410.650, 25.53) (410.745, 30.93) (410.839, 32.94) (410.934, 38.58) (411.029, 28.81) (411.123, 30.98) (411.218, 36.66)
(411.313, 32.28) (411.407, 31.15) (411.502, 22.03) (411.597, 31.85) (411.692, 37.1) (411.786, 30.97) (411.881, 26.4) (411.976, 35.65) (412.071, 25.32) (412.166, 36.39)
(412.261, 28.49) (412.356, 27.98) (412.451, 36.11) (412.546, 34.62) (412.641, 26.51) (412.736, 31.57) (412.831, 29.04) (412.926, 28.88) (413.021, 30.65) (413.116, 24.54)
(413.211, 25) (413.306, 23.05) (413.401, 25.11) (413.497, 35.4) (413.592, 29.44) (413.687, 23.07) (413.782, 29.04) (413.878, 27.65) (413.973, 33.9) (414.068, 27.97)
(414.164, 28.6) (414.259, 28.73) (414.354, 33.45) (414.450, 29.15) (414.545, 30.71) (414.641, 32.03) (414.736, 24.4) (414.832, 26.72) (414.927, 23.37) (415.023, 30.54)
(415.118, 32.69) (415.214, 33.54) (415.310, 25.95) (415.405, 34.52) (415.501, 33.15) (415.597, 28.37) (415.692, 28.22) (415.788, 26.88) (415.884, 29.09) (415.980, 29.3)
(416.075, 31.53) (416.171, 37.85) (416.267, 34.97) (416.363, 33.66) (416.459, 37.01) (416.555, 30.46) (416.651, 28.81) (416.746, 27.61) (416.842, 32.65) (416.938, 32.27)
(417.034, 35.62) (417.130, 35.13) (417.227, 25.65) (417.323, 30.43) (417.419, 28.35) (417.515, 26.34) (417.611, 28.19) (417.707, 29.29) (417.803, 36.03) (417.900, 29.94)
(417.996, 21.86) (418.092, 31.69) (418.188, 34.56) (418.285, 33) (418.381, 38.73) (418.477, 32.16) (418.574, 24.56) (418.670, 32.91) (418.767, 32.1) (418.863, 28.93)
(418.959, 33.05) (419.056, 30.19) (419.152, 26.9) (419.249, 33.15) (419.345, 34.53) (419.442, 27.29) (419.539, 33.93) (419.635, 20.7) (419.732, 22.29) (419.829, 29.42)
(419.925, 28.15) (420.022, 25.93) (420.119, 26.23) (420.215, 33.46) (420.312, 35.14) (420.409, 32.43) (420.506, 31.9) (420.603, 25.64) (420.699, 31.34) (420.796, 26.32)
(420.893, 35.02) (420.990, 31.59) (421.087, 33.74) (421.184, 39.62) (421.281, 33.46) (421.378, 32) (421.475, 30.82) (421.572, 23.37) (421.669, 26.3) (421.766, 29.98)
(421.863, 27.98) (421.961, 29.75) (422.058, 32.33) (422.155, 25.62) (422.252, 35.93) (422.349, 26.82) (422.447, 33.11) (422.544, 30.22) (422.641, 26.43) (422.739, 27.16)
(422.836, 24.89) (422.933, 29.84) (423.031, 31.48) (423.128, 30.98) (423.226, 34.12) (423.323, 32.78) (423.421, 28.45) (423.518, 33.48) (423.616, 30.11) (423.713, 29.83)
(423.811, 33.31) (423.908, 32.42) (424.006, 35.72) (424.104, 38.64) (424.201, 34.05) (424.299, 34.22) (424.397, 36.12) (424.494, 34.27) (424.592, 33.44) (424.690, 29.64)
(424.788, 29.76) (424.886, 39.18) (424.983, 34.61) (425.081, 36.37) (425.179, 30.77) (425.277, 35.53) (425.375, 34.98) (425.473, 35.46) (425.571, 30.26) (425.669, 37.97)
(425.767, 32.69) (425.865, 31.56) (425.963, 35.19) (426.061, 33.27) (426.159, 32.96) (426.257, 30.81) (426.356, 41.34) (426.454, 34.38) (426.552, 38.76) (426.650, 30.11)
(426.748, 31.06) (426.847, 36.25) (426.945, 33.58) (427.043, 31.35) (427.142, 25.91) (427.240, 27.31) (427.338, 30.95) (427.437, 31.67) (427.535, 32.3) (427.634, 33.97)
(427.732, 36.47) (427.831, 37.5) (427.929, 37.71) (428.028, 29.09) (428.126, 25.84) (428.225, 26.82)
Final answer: 0.10 mag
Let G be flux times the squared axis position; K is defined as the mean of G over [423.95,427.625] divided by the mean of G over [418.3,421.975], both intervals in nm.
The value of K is 1.14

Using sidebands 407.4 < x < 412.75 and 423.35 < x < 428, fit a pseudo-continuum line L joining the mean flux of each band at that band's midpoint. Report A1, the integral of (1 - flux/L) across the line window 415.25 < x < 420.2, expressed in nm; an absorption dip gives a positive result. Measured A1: 0.302 nm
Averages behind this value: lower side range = 31.3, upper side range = 33.5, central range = 30.4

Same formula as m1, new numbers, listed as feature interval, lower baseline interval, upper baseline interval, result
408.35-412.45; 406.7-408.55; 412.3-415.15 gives -0.03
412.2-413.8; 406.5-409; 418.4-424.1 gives 0.09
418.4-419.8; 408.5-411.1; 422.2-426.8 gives 0.09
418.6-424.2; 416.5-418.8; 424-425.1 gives 0.08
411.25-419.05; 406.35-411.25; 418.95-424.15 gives 0.02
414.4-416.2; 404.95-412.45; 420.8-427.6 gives 0.07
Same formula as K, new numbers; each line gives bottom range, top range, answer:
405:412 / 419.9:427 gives 1.10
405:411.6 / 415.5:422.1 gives 1.03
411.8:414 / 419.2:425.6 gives 1.12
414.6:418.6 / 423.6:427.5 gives 1.14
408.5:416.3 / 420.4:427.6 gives 1.12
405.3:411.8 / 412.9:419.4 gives 1.00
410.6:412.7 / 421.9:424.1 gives 1.04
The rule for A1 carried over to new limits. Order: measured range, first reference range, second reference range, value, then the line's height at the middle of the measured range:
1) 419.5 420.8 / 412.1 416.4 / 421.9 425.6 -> 0.10 nm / 31.3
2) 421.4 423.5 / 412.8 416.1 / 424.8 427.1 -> 0.20 nm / 32.6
